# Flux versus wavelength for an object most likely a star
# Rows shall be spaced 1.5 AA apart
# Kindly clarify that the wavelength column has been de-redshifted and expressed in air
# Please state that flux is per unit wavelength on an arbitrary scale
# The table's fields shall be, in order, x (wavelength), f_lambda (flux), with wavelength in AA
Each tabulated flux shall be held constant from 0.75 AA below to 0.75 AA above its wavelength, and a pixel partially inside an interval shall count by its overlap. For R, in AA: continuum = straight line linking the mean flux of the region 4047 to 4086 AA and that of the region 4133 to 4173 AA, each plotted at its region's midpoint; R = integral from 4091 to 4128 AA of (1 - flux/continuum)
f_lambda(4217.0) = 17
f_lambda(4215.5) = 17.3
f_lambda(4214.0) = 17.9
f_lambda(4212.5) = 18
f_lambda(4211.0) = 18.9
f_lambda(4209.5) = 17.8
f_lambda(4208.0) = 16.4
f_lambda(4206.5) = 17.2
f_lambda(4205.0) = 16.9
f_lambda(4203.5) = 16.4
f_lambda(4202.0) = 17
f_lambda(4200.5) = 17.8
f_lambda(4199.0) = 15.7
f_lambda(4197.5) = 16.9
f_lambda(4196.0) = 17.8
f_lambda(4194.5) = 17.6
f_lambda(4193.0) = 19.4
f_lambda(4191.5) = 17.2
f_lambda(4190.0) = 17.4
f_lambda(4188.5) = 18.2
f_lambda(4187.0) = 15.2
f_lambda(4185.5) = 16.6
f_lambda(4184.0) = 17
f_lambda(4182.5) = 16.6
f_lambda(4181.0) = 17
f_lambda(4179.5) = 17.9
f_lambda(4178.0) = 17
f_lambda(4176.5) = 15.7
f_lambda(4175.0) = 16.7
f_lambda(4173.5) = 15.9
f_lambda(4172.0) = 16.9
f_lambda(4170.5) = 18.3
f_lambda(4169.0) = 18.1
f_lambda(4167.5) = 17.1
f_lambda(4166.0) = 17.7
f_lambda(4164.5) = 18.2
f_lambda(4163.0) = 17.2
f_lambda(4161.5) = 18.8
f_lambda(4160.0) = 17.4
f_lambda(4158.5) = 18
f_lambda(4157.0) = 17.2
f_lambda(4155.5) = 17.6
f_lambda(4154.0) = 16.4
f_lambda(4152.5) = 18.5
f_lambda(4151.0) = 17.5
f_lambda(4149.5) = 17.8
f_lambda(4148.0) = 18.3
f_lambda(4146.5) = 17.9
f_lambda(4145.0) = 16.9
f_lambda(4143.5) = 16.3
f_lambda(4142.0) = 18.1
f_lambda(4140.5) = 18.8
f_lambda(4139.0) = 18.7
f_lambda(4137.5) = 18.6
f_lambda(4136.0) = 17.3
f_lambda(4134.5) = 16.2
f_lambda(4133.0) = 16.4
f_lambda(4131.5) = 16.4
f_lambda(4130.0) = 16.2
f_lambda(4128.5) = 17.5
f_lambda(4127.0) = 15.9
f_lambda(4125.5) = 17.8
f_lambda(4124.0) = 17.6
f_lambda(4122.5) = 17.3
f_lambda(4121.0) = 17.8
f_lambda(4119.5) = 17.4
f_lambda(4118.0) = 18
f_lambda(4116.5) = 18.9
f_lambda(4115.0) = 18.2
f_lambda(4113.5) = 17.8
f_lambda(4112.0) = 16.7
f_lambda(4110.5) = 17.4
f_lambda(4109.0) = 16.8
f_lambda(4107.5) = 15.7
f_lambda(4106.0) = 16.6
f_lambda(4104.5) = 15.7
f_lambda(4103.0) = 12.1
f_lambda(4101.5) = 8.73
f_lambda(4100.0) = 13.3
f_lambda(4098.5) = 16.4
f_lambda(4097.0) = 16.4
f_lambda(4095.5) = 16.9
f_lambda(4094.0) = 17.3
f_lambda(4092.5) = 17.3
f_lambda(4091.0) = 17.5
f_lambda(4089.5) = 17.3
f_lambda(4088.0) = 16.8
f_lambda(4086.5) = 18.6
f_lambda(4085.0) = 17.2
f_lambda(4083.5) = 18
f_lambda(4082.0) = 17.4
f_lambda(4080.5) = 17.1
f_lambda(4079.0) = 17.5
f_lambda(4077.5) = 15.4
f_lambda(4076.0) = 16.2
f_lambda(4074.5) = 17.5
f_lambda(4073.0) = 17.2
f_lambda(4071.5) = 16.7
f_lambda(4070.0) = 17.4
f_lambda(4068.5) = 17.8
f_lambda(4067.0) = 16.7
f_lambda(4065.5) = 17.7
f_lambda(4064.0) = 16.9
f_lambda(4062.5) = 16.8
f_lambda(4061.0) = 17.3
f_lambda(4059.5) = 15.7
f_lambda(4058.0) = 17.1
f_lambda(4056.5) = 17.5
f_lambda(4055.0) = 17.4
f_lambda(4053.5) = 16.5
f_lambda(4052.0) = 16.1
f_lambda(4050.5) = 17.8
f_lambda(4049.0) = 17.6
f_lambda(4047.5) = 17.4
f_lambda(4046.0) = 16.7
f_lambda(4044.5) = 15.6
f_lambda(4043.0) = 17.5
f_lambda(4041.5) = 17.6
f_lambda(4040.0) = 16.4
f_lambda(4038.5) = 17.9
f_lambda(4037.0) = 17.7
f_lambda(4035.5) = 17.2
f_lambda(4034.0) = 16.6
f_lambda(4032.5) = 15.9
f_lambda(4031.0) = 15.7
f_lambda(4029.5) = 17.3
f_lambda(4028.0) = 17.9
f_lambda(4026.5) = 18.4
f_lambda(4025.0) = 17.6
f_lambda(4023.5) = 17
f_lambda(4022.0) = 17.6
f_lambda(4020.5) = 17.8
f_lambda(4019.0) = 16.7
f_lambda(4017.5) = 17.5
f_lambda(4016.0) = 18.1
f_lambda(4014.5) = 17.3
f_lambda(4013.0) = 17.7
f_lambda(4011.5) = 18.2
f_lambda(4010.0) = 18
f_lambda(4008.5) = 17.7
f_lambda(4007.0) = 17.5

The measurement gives 2.0 AA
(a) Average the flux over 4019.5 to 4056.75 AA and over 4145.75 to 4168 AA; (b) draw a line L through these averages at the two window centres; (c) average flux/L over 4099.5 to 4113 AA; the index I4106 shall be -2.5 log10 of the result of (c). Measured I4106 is 0.175 mag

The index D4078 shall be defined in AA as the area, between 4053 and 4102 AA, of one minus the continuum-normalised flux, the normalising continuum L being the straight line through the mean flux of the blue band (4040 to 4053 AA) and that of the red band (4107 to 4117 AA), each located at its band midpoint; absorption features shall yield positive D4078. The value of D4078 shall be 1.2 AA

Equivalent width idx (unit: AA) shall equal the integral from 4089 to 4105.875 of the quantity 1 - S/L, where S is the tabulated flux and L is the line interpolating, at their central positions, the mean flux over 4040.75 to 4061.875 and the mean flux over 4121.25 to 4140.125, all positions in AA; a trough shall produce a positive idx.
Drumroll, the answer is 1.7 AA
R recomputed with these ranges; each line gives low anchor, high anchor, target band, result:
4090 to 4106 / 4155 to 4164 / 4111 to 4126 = -1.6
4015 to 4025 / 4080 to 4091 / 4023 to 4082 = 1.5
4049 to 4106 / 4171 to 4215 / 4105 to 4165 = -2.0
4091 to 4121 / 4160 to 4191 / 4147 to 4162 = -0.7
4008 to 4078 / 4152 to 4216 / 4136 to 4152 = -0.6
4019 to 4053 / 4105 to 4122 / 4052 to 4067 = 0.2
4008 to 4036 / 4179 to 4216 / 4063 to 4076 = 0.1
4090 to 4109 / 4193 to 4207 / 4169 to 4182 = -0.2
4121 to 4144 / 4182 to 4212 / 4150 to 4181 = -0.3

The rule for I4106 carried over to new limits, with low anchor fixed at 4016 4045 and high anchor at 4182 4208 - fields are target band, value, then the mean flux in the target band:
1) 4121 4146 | -0.01 mag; 17.3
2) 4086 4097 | -0.01 mag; 17.3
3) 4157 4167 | -0.04 mag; 17.8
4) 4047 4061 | 0.01 mag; 17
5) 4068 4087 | 0.00 mag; 17.2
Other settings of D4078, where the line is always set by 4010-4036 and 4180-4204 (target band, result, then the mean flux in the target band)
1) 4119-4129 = -0.1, 17.3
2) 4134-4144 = -0.3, 17.8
